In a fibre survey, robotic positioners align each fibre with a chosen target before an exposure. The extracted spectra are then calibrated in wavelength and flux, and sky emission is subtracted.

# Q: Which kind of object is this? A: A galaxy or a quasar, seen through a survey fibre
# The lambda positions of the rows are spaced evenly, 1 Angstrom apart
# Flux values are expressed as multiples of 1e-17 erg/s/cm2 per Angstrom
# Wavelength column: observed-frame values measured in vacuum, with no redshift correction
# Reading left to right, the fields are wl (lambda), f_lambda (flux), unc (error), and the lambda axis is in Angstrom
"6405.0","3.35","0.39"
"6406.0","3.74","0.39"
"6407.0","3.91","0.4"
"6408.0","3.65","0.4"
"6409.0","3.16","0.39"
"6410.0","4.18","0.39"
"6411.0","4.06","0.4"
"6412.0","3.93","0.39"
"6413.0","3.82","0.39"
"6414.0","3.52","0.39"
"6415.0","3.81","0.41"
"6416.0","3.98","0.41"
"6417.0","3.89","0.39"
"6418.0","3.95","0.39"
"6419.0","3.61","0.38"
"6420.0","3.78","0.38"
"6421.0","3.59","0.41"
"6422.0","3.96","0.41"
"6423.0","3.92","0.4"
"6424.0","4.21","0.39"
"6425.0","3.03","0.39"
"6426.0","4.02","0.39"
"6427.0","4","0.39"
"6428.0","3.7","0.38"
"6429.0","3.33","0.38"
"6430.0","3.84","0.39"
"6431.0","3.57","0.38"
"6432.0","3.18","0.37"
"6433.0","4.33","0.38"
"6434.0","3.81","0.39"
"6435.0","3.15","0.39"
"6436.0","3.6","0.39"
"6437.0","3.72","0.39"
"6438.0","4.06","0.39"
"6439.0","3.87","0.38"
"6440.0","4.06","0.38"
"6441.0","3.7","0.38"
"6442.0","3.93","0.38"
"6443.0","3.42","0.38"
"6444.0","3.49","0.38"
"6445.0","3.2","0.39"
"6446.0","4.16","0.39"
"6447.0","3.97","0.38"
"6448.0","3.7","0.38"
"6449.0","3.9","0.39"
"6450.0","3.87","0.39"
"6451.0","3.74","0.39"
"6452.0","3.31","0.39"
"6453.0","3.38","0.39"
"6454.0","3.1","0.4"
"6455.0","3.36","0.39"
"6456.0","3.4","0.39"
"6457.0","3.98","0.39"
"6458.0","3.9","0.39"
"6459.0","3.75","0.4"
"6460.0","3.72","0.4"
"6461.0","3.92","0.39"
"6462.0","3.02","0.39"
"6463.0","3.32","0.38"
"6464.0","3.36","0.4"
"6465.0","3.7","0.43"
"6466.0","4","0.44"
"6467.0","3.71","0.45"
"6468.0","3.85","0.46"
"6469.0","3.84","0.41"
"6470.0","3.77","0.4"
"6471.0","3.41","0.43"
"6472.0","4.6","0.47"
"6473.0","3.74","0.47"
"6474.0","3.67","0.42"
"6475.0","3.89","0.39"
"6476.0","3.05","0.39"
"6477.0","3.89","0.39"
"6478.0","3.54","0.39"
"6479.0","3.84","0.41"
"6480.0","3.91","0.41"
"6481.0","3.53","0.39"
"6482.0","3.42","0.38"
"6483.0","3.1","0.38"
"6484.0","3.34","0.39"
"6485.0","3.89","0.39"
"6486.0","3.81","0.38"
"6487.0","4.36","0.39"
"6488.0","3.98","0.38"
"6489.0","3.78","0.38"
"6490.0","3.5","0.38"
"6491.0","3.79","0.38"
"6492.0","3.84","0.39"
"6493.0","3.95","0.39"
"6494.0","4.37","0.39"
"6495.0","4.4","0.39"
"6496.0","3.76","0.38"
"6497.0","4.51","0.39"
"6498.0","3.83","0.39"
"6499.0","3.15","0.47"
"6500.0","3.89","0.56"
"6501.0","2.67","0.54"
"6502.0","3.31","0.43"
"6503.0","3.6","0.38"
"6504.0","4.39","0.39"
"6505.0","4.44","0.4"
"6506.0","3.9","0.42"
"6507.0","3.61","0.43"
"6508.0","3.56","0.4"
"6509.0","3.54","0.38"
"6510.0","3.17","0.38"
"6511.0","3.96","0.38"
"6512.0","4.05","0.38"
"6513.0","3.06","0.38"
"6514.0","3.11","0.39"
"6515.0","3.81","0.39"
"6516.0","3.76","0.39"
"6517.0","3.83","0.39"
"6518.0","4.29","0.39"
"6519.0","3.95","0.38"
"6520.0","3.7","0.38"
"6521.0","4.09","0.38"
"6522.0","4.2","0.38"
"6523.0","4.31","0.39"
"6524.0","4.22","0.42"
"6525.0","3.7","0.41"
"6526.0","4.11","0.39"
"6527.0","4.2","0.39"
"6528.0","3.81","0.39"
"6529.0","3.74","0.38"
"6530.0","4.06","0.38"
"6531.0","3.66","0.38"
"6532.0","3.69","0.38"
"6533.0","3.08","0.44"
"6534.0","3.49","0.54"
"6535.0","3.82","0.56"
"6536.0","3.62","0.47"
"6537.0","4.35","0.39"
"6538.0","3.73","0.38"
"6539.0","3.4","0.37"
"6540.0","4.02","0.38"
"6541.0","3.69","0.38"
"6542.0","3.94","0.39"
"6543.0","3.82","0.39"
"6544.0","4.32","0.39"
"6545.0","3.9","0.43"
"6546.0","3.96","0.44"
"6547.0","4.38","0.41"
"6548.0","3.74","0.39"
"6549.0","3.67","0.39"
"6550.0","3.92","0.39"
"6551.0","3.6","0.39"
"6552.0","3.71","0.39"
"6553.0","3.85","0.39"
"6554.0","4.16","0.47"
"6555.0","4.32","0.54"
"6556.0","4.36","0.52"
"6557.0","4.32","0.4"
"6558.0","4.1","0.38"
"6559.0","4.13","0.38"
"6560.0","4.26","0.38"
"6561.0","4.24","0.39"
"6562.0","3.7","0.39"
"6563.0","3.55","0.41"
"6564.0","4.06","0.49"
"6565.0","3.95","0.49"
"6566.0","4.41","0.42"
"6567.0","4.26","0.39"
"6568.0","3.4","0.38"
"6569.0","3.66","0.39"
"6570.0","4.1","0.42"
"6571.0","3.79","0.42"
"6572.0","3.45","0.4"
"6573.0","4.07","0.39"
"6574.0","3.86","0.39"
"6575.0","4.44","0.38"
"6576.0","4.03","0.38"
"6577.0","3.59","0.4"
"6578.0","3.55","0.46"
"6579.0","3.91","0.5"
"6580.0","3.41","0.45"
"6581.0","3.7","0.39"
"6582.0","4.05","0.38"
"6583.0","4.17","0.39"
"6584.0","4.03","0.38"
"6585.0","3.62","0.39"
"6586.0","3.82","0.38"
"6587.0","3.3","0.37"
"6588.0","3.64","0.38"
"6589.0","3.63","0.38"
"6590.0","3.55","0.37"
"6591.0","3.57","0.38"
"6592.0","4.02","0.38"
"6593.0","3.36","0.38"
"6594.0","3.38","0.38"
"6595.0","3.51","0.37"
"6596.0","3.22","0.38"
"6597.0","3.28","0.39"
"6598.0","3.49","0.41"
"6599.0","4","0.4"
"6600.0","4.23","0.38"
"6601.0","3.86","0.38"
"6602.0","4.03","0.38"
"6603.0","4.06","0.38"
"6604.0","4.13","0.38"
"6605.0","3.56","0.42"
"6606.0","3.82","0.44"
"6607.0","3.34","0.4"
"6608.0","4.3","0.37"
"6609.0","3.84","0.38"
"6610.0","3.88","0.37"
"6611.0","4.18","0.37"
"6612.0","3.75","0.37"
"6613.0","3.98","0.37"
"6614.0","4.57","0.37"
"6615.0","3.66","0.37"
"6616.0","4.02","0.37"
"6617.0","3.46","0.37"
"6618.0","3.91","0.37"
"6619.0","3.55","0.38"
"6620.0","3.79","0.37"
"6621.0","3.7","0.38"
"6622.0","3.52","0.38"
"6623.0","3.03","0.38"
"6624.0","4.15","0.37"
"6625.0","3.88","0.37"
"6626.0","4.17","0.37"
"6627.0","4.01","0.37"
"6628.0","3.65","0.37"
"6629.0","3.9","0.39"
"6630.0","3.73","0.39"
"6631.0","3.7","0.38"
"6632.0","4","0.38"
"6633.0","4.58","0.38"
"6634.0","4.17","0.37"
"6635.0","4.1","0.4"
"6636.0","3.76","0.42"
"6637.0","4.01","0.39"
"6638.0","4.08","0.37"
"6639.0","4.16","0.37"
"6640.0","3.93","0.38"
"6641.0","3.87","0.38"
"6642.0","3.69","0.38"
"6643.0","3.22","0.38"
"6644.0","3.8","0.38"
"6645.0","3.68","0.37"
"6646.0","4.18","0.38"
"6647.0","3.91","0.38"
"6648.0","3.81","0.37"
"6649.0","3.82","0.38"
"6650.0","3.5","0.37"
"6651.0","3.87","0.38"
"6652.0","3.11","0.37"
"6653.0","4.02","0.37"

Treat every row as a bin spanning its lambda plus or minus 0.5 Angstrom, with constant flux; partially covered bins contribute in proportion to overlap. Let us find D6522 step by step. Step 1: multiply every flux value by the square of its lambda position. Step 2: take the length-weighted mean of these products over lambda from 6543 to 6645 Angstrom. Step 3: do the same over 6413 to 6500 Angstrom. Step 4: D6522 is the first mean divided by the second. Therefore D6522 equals 1.08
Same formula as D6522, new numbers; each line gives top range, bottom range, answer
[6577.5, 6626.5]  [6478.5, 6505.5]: 1.03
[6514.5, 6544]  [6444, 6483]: 1.08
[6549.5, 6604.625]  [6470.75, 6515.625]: 1.06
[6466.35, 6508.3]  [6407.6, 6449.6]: 1.02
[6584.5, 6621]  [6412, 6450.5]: 1.05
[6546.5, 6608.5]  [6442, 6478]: 1.09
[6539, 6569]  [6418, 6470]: 1.11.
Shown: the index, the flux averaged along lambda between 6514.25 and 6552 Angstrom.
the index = 3.87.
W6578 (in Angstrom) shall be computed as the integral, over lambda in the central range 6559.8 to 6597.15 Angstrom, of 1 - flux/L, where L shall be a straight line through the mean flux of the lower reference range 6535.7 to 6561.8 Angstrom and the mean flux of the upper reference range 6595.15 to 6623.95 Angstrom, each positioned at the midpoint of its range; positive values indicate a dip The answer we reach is 1.08 Angstrom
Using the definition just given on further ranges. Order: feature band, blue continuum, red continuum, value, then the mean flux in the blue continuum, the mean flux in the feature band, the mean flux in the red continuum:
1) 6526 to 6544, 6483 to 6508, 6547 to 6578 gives 0.5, 3.82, 3.8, 3.96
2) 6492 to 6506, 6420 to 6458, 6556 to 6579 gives -0.2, 3.69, 3.87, 3.96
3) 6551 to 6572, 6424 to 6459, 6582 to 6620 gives -1.3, 3.68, 3.99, 3.78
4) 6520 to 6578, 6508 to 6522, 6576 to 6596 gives -3.5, 3.73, 3.92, 3.67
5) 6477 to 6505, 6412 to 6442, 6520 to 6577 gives 0.6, 3.76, 3.77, 3.93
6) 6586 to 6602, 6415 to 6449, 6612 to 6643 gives 1.0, 3.75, 3.62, 3.88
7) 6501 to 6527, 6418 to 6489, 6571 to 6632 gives -0.5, 3.7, 3.81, 3.79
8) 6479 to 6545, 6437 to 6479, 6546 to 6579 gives 0.5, 3.69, 3.8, 3.96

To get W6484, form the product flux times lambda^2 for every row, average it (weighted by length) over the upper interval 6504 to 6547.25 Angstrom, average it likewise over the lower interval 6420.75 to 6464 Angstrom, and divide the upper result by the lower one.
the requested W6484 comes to 1.07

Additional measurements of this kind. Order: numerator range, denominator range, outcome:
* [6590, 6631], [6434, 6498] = 1.06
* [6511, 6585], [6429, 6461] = 1.09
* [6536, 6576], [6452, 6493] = 1.11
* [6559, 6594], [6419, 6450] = 1.07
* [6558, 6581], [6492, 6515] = 1.06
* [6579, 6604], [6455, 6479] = 1.05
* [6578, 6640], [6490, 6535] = 1.03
